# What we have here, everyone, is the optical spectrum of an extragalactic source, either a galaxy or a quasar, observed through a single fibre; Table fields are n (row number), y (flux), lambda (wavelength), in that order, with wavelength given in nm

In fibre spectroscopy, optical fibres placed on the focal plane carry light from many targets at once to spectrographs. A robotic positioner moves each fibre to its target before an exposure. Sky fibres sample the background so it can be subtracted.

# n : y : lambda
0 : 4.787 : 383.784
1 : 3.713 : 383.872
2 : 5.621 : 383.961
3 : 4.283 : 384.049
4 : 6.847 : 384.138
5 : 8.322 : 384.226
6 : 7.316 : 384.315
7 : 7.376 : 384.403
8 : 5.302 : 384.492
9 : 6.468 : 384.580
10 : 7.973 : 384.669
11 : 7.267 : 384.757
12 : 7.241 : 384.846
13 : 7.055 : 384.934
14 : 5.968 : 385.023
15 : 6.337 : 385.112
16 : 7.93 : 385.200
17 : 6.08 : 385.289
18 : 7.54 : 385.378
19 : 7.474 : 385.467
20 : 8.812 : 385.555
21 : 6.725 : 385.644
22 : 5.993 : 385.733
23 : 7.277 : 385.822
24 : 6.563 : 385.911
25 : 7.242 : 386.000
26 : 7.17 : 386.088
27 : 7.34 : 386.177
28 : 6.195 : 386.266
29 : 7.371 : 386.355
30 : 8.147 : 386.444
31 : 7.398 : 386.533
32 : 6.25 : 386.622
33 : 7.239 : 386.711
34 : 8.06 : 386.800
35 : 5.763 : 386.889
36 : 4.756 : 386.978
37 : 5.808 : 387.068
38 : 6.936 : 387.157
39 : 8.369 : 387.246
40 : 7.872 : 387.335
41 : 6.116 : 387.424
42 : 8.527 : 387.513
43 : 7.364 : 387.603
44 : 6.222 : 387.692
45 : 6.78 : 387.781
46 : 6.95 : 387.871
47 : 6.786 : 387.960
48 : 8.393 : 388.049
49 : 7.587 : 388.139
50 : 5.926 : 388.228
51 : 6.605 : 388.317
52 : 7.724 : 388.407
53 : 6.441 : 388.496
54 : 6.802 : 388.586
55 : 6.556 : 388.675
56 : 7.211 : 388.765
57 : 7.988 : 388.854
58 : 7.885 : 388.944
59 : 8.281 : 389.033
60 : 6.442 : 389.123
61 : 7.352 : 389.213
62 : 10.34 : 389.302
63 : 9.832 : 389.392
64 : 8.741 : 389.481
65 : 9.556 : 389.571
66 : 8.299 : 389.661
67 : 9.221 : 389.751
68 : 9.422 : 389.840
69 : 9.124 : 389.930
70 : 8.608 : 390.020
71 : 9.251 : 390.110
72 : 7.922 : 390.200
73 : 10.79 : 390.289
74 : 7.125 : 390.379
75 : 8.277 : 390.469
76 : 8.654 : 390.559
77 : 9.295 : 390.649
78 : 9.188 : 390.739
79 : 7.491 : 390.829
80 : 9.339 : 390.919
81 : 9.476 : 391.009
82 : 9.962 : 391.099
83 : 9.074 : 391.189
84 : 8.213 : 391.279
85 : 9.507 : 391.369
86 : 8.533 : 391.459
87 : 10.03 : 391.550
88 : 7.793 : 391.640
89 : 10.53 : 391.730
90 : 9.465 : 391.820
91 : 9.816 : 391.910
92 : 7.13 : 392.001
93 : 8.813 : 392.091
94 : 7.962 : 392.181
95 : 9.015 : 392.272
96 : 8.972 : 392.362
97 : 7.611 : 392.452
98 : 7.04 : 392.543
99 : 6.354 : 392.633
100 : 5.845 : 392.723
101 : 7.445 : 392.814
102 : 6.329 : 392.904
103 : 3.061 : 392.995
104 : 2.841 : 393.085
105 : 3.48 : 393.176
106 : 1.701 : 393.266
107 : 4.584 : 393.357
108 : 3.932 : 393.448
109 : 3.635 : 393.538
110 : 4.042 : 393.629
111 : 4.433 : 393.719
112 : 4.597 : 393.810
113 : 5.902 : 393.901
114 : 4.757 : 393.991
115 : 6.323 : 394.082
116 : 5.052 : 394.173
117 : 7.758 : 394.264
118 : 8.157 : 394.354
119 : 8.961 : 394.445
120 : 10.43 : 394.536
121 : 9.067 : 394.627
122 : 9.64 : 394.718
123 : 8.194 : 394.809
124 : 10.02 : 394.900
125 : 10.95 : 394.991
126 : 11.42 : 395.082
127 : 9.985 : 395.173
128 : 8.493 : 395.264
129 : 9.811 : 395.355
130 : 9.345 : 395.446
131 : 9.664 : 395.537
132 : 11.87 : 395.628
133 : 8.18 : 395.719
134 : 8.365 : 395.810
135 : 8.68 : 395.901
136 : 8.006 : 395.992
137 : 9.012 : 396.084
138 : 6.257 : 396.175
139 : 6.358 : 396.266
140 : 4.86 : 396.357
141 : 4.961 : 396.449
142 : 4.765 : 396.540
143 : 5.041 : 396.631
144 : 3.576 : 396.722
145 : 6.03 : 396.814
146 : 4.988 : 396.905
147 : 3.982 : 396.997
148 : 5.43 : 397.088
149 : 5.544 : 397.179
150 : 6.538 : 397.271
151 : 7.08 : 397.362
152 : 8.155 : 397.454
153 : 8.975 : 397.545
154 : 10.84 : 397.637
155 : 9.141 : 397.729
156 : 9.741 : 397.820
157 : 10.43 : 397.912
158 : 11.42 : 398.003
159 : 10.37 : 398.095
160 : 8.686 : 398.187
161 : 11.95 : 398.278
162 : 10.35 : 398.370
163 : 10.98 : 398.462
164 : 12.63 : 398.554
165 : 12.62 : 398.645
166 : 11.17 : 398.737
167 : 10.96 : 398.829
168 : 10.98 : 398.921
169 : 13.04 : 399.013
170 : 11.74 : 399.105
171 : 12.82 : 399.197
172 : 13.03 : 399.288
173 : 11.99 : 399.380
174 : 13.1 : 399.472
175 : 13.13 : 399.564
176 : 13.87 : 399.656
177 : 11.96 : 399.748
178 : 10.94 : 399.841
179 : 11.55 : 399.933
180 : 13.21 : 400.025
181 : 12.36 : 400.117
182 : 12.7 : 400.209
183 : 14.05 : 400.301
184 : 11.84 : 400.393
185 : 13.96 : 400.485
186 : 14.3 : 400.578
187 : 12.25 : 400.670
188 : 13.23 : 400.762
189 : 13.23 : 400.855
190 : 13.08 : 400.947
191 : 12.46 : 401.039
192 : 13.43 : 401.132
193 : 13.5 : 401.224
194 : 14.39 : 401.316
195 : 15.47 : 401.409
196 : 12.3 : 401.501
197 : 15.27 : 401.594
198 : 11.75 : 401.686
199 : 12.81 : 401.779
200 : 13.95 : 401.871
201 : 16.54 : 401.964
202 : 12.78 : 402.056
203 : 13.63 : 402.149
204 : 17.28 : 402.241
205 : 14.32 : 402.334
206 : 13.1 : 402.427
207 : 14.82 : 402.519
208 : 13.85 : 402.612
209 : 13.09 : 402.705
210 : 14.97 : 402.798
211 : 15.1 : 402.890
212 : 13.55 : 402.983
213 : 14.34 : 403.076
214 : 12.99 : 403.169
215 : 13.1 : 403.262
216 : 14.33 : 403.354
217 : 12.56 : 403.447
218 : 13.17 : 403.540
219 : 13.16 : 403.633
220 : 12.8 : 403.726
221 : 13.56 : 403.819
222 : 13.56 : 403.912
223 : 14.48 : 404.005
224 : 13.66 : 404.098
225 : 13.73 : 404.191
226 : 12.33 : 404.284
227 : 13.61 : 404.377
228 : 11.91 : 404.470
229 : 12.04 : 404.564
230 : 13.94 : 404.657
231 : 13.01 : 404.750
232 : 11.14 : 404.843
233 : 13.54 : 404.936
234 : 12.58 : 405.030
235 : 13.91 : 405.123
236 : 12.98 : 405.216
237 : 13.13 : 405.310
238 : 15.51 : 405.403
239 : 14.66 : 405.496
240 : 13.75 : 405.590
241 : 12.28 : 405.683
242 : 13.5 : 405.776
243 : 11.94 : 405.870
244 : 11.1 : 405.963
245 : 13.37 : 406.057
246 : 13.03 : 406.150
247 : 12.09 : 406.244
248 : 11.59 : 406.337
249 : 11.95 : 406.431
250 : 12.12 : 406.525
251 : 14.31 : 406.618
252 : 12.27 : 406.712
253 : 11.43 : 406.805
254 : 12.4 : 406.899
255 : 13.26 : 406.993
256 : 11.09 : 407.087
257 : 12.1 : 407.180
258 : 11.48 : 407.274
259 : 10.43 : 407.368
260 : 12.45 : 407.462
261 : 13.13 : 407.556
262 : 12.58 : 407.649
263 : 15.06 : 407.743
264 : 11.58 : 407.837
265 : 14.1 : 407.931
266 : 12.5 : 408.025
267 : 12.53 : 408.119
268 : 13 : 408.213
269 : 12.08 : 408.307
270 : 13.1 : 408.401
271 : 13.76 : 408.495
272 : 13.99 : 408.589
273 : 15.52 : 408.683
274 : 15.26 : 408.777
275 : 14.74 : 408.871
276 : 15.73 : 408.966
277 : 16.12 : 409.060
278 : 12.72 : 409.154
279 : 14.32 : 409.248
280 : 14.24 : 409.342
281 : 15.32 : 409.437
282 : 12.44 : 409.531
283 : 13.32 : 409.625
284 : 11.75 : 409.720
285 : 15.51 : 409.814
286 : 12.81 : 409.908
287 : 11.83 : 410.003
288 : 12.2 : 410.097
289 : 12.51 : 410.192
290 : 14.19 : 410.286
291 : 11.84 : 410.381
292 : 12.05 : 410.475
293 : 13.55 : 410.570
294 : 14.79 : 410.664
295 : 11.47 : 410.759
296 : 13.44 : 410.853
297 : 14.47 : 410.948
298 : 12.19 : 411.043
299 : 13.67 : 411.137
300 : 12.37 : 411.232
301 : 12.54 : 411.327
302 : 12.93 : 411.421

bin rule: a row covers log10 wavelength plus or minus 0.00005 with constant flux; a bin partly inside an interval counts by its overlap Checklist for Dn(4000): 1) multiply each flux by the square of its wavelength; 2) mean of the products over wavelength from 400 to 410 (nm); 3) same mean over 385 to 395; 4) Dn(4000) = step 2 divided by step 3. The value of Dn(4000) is 1.93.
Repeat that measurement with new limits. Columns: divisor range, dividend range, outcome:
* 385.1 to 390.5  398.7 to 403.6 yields 1.88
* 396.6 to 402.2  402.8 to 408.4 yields 1.18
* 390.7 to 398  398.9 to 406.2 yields 1.85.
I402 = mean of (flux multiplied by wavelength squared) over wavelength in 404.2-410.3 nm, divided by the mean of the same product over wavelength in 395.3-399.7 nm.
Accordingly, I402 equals 1.49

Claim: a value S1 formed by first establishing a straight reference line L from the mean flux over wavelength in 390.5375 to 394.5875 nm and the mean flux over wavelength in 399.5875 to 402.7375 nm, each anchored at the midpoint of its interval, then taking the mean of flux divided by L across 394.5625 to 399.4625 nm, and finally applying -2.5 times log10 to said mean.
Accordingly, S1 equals 0.15 mag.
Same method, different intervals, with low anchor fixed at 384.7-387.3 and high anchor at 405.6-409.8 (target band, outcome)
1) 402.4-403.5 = -0.18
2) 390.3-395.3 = 0.17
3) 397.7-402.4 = -0.16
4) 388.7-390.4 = -0.08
